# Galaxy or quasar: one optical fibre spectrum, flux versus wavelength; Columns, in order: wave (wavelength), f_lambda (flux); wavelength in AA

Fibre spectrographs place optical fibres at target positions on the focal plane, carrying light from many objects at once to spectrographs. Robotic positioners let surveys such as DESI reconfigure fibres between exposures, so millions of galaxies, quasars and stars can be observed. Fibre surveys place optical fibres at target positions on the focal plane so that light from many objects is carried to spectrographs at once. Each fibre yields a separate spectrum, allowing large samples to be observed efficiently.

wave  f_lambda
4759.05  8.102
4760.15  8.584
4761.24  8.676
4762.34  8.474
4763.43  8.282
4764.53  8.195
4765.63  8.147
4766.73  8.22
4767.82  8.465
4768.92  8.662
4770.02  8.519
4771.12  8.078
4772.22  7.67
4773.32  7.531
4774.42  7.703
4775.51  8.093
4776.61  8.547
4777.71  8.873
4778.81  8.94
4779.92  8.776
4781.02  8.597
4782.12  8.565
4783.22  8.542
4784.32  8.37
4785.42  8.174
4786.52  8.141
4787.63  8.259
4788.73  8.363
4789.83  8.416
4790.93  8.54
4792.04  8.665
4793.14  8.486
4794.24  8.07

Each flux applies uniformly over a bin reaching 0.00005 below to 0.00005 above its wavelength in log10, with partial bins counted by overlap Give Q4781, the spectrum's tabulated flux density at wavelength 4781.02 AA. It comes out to 8.597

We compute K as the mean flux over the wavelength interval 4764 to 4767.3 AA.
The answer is 8.2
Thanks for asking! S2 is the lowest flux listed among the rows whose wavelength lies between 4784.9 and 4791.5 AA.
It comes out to 8.141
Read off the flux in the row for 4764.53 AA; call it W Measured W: 8.195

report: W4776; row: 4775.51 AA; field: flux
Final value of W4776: 8.093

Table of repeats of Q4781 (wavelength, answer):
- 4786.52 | 8.141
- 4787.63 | 8.259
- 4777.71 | 8.873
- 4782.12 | 8.565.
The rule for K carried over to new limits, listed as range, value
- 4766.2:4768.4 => 8.37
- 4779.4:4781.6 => 8.69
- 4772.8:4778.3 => 8.17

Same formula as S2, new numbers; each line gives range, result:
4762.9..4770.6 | 8.147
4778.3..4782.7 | 8.565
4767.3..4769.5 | 8.465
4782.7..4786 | 8.174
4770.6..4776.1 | 7.531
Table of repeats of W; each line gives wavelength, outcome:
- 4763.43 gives 8.282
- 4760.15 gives 8.584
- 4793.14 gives 8.486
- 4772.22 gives 7.67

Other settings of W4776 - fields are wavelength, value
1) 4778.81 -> 8.94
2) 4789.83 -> 8.416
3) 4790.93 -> 8.54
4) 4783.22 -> 8.542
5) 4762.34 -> 8.474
